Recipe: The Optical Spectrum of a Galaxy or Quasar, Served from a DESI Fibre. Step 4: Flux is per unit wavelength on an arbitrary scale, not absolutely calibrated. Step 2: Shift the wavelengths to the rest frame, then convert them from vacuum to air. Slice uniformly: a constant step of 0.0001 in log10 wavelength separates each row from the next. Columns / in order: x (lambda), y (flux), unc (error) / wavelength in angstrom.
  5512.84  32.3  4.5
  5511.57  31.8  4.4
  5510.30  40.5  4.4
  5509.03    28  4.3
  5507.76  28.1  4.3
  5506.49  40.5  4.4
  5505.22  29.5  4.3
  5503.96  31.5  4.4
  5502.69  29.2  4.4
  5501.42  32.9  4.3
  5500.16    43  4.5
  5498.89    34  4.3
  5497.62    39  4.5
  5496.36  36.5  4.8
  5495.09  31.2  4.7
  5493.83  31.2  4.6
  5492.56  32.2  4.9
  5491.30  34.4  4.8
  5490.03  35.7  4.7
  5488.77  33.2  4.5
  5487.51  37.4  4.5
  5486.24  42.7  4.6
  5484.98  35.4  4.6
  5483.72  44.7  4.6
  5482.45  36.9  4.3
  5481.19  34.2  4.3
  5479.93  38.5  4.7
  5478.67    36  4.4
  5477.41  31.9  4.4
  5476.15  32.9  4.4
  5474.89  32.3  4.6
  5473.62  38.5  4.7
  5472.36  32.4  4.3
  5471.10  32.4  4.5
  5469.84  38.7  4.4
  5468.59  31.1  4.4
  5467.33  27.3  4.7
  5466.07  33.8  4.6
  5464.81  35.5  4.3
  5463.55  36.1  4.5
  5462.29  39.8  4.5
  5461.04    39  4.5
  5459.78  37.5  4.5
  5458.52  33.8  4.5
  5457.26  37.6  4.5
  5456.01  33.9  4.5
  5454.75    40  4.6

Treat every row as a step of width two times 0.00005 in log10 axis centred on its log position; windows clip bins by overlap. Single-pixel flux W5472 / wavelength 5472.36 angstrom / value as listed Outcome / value 32.4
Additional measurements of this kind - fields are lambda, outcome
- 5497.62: 39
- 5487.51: 37.4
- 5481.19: 34.2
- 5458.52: 33.8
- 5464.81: 35.5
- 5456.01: 33.9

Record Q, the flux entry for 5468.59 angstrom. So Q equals 31.1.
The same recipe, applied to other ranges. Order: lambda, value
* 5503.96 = 31.5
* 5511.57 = 31.8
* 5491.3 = 34.4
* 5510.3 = 40.5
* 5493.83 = 31.2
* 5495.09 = 31.2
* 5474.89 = 32.3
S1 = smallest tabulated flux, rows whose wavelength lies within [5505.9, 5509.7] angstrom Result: 28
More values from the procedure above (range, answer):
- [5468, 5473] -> 31.1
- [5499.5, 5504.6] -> 29.2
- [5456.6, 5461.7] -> 33.8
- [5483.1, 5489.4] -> 33.2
